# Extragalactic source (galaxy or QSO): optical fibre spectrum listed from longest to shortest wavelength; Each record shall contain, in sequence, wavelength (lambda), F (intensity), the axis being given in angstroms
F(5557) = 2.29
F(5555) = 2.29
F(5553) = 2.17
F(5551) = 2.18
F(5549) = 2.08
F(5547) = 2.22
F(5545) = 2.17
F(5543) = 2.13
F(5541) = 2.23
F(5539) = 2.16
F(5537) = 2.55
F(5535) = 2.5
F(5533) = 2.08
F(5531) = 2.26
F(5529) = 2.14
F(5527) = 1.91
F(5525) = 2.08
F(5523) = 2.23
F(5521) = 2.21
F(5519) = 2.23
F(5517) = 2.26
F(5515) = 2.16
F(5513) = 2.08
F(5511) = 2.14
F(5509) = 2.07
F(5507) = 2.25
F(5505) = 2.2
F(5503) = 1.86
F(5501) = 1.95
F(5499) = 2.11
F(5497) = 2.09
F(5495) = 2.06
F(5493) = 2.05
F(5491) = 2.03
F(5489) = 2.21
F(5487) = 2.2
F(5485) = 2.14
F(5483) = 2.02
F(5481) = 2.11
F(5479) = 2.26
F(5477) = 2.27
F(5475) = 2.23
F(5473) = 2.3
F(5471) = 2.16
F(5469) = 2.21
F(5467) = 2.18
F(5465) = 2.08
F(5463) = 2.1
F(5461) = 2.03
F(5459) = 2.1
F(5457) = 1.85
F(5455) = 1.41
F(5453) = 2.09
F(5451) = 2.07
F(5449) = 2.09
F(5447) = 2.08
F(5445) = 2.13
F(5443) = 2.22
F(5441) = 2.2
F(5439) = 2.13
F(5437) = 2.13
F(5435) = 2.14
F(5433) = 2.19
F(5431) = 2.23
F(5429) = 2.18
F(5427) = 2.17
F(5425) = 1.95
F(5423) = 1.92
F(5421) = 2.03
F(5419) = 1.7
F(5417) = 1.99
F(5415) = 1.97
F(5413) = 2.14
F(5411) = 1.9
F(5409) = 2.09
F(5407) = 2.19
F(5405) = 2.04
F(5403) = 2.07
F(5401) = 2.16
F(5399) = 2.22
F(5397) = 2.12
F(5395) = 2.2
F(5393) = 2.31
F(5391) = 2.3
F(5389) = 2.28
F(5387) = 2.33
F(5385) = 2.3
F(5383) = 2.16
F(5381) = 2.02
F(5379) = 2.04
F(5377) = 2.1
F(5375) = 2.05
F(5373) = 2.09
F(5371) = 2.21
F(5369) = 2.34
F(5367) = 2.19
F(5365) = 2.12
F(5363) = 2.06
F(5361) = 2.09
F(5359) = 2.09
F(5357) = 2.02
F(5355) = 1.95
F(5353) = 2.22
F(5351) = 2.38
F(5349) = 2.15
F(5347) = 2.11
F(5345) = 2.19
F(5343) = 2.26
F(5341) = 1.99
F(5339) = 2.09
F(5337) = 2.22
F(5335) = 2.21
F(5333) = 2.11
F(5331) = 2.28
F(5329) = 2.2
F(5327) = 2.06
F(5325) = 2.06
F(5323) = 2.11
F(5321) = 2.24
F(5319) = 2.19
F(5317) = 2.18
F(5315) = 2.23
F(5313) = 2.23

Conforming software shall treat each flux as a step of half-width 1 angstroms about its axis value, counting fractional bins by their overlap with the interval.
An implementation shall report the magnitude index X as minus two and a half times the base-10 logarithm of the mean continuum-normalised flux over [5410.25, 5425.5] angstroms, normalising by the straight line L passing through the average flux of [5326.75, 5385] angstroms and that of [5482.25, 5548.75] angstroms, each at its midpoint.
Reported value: 0.10 mag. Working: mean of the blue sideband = 2.14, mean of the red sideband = 2.15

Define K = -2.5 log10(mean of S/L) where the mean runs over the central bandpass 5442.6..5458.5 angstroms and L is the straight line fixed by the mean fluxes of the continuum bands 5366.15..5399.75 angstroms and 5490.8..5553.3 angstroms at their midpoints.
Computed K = 0.10 mag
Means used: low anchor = 2.19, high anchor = 2.15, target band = 1.99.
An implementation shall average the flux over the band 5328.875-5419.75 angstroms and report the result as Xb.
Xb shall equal 2.14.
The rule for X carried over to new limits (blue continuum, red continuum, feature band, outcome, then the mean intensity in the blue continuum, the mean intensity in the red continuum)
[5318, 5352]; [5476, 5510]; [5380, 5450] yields 0.01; 2.17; 2.11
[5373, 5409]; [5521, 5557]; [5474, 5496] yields 0.02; 2.17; 2.2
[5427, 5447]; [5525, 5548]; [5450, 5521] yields 0.04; 2.17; 2.21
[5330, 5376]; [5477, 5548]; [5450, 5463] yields 0.11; 2.15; 2.15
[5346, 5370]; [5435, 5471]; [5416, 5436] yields 0.02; 2.14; 2.07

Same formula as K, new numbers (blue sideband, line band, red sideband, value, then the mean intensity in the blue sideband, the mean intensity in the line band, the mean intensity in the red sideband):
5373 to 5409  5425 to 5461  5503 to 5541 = 0.05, 2.17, 2.08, 2.19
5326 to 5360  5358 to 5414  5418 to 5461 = -0.02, 2.15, 2.15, 2.05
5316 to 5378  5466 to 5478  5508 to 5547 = -0.02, 2.15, 2.23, 2.19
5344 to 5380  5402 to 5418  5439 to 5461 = 0.01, 2.13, 2.05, 2.03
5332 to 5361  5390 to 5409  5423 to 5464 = -0.04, 2.14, 2.17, 2.07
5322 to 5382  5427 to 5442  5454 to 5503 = -0.04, 2.13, 2.17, 2.08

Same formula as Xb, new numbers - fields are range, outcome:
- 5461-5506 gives 2.13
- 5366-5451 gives 2.13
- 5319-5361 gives 2.15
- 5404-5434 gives 2.05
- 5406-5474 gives 2.07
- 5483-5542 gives 2.15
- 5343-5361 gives 2.14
